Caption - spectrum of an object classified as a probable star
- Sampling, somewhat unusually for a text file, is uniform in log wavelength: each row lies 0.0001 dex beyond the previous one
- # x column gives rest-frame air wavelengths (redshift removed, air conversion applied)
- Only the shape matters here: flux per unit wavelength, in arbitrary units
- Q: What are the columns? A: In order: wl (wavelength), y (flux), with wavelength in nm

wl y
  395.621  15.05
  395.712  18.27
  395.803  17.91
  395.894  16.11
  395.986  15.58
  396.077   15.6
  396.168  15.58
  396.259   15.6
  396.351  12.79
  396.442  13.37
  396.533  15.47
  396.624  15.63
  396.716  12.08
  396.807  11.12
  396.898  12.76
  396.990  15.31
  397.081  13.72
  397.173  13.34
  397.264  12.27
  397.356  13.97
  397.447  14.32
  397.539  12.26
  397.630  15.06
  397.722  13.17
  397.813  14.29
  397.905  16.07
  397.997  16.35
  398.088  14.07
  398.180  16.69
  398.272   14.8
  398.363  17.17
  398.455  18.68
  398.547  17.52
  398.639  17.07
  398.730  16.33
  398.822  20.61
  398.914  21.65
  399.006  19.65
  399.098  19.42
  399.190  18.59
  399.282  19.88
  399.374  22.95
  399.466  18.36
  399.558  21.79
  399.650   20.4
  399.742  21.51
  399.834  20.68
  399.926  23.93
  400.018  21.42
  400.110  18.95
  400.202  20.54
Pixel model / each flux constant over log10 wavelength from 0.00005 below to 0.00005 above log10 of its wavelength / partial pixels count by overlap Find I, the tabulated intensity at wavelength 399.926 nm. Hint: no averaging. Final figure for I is 23.93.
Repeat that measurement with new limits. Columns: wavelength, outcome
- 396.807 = 11.12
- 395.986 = 15.58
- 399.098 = 19.42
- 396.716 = 12.08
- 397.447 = 14.32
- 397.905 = 16.07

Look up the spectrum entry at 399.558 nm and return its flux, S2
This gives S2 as 21.79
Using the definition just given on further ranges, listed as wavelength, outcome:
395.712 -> 18.27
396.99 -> 15.31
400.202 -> 20.54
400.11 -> 18.95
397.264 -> 12.27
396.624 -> 15.63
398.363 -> 17.17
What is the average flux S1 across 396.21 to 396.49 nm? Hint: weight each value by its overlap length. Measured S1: 14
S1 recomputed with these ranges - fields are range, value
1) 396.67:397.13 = 13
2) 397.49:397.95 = 14.2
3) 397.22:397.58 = 13.2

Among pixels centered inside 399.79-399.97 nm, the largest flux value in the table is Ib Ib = 23.93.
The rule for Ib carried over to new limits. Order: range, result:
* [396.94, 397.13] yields 15.31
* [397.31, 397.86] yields 15.06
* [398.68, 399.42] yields 22.95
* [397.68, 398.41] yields 17.17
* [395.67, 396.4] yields 18.27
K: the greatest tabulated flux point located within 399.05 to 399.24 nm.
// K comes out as 19.42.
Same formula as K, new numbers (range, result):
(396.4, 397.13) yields 15.63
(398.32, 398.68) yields 18.68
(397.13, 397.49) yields 14.32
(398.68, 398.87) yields 20.61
